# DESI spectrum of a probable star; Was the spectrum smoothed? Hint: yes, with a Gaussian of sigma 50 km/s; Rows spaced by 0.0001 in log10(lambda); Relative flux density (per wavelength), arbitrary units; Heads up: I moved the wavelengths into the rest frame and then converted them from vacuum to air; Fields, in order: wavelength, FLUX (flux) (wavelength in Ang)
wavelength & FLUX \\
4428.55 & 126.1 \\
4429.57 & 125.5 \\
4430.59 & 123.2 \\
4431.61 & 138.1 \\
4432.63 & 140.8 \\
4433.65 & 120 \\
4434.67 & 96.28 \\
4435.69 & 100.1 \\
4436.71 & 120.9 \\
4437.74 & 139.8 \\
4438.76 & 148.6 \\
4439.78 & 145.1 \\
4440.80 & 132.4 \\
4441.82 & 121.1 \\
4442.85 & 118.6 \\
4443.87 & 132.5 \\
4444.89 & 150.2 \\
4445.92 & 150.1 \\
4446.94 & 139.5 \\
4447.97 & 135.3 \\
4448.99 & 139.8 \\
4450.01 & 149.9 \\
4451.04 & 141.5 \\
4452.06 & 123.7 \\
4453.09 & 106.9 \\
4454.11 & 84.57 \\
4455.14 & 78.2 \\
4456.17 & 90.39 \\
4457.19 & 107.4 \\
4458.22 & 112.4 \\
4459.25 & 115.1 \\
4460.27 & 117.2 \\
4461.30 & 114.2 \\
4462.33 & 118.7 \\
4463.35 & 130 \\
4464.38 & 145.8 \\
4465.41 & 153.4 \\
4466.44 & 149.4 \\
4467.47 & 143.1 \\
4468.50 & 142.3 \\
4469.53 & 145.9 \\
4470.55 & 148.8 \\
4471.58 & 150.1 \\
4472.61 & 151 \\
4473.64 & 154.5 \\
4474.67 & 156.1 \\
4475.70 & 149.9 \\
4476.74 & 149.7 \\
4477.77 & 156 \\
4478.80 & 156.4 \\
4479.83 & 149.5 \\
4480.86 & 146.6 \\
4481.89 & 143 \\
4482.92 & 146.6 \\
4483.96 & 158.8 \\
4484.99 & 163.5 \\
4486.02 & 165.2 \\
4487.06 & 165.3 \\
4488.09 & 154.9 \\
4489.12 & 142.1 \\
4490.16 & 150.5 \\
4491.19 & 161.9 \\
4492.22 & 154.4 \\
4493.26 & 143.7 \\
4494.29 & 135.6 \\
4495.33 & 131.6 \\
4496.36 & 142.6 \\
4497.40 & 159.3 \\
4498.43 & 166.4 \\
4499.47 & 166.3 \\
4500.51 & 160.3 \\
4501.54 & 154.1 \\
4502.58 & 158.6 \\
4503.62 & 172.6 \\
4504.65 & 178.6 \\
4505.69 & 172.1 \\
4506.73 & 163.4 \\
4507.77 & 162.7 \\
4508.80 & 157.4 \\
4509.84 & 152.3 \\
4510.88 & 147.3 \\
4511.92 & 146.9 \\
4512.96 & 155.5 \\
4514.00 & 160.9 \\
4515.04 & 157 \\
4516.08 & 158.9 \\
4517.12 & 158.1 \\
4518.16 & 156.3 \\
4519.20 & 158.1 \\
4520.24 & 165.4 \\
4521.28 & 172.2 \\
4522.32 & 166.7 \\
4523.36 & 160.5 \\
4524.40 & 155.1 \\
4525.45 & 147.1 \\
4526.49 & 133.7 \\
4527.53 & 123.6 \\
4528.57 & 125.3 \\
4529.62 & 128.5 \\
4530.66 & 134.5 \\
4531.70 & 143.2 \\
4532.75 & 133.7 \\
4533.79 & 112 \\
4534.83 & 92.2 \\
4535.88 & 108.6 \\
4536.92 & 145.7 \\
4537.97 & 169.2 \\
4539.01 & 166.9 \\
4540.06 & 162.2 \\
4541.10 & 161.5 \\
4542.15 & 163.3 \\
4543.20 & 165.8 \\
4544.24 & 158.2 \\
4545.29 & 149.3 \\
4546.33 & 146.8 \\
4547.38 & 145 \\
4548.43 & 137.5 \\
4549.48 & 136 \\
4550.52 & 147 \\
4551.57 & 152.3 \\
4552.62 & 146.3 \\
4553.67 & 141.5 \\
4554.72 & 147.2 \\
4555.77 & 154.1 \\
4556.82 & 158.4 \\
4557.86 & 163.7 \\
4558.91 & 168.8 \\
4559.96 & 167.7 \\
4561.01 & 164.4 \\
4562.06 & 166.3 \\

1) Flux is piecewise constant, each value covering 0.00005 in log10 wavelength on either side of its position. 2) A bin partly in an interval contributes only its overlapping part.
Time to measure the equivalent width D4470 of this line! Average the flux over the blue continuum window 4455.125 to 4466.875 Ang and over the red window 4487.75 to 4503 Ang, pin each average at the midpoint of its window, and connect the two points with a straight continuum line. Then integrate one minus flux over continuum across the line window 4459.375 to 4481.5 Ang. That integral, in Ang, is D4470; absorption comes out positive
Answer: -2.4 Ang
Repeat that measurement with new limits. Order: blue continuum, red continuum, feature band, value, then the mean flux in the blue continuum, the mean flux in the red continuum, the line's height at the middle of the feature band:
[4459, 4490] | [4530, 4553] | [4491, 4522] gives -2.62 Ang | 146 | 144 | 145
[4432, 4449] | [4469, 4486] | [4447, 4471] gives 2.65 Ang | 131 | 152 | 142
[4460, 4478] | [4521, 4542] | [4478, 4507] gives -2.64 Ang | 143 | 142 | 143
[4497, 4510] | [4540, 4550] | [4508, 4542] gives 2.18 Ang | 164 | 152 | 158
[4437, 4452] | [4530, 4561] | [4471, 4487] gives -1.36 Ang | 138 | 148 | 141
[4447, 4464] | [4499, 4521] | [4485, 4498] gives -0.51 Ang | 117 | 160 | 146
